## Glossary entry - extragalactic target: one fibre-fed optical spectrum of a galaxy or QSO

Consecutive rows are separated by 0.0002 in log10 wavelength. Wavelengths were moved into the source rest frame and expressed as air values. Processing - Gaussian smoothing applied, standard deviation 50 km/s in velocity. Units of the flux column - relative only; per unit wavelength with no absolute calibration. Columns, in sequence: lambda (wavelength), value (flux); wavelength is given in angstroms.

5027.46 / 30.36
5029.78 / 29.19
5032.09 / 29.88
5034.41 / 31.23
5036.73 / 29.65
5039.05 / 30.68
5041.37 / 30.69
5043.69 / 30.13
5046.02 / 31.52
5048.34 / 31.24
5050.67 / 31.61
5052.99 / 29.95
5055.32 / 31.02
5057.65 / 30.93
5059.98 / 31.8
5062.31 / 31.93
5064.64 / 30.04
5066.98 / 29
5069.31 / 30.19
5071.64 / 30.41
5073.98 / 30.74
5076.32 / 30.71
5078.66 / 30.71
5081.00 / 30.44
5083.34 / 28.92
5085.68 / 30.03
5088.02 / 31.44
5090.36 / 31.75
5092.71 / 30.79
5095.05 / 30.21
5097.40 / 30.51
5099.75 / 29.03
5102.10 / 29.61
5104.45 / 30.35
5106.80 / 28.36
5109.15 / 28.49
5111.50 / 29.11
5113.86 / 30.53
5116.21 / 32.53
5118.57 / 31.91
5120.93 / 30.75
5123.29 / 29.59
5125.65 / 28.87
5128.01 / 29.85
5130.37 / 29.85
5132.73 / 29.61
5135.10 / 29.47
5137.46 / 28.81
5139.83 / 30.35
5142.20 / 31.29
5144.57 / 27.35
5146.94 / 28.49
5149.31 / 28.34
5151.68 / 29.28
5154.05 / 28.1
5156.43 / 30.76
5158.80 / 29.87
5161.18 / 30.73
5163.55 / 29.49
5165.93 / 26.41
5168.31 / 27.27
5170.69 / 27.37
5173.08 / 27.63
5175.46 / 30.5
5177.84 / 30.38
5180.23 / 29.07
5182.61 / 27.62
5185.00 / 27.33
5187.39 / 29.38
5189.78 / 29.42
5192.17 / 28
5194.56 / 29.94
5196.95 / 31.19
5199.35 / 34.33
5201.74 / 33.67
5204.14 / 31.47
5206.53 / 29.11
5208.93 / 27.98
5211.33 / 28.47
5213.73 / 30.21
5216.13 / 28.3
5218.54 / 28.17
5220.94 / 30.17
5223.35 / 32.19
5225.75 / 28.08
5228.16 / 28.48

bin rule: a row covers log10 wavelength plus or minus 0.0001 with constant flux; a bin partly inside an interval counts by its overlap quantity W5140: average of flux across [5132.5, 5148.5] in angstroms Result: 29.3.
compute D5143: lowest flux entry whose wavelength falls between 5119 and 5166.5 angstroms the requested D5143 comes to 26.41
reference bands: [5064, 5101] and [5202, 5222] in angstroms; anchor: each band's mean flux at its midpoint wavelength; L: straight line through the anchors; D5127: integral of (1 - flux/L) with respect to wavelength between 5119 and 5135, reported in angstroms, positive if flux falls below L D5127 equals 0.1 angstroms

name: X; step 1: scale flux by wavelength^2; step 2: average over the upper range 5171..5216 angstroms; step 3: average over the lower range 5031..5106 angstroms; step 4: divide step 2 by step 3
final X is 1.02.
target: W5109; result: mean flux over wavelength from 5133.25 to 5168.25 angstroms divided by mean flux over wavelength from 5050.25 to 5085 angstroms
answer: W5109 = 0.95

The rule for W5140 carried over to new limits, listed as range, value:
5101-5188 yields 29.3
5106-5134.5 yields 30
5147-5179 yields 28.9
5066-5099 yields 30.4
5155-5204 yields 29.6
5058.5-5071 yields 30.6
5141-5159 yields 29.1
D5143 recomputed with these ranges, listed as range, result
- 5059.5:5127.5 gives 28.36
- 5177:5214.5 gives 27.33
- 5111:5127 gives 28.87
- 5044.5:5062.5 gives 29.95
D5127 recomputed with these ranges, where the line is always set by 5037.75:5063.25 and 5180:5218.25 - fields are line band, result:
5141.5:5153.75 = 0.55 angstroms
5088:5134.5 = 0.56 angstroms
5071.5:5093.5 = 0.10 angstroms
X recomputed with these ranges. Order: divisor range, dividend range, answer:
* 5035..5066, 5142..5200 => 0.99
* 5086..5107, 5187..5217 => 1.04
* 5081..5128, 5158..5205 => 1.01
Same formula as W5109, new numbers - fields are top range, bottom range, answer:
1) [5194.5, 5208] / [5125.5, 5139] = 1.08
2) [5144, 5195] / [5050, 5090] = 0.94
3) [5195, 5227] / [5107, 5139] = 1.01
